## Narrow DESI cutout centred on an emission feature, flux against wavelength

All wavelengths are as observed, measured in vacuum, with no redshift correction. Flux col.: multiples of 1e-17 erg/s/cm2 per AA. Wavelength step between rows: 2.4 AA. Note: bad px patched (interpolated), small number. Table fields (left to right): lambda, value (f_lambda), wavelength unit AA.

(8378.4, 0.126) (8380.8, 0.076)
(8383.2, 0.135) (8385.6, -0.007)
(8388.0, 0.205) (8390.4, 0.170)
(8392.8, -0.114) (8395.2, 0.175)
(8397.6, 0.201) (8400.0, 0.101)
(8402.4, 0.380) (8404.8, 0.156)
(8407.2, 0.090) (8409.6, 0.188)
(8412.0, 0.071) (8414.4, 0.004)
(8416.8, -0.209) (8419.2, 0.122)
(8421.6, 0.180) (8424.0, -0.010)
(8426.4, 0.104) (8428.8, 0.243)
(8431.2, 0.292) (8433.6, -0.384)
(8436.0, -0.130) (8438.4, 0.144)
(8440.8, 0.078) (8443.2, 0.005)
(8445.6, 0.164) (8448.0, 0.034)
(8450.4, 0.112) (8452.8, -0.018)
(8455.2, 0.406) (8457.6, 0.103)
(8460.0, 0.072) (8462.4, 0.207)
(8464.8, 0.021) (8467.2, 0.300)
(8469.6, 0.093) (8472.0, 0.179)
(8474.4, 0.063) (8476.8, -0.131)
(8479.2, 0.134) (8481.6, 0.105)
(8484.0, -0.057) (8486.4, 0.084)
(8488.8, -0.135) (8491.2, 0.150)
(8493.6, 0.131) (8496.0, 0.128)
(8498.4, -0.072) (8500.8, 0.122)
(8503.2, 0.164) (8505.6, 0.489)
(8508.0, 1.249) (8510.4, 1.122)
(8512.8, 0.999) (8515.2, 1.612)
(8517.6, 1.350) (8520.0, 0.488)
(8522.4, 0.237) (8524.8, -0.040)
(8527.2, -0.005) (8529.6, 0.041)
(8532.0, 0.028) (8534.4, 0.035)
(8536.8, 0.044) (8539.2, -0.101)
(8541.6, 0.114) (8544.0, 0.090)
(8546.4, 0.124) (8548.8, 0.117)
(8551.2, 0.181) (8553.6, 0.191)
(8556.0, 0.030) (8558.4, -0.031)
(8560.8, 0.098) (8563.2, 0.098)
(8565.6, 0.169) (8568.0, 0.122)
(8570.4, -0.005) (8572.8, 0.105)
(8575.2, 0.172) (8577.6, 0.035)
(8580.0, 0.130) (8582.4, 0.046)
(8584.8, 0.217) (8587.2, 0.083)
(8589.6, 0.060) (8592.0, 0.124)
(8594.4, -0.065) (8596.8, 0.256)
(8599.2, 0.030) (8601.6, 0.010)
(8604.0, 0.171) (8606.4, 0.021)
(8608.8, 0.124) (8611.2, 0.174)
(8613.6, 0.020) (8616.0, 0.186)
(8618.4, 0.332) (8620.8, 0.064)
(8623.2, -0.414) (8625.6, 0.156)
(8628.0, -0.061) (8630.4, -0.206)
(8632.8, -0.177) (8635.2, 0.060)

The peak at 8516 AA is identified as [O II]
